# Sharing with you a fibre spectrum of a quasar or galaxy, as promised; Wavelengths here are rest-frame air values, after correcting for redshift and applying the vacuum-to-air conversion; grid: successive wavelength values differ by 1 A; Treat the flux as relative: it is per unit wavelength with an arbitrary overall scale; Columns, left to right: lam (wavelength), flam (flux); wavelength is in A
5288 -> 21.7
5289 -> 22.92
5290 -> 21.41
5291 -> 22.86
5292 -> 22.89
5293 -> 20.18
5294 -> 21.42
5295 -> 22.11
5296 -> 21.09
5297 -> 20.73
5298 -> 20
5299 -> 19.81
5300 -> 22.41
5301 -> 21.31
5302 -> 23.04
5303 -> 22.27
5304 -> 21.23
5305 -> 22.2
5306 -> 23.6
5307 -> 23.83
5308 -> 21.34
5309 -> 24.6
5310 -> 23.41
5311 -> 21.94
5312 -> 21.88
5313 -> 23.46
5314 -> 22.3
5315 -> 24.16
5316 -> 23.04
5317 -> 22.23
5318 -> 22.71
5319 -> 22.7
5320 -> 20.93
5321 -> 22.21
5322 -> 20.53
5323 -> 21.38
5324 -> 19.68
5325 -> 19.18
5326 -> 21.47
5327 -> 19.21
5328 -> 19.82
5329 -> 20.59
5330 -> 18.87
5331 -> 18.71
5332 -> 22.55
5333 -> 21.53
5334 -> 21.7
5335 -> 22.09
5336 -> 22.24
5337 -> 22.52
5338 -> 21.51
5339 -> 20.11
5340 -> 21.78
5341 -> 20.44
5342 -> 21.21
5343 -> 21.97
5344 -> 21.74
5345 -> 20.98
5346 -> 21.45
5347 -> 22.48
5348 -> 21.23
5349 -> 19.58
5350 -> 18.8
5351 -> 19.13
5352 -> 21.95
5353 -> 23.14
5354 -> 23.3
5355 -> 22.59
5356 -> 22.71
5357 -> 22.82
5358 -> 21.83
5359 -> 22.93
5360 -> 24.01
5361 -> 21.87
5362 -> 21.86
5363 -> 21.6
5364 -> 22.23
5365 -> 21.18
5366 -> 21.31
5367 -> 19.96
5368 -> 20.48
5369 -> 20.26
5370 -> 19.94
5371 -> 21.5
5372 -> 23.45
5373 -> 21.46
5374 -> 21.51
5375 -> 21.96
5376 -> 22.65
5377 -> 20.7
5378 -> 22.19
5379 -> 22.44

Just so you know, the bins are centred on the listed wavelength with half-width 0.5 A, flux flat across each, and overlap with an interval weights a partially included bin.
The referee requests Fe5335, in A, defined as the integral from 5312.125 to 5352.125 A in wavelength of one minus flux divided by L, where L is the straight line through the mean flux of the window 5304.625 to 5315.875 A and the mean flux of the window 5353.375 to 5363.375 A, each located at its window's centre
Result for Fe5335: 2.71 A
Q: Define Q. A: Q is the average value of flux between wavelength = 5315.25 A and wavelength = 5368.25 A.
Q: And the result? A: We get 21.4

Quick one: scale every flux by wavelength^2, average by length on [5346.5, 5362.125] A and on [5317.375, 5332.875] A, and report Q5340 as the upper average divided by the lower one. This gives 1.1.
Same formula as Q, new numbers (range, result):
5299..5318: 22.6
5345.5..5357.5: 21.6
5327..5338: 21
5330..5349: 21.3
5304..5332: 21.7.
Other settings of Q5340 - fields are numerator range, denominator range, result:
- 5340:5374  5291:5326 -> 1.00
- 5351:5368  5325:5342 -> 1.07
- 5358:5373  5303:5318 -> 0.97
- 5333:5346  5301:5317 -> 0.96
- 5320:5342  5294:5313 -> 0.96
